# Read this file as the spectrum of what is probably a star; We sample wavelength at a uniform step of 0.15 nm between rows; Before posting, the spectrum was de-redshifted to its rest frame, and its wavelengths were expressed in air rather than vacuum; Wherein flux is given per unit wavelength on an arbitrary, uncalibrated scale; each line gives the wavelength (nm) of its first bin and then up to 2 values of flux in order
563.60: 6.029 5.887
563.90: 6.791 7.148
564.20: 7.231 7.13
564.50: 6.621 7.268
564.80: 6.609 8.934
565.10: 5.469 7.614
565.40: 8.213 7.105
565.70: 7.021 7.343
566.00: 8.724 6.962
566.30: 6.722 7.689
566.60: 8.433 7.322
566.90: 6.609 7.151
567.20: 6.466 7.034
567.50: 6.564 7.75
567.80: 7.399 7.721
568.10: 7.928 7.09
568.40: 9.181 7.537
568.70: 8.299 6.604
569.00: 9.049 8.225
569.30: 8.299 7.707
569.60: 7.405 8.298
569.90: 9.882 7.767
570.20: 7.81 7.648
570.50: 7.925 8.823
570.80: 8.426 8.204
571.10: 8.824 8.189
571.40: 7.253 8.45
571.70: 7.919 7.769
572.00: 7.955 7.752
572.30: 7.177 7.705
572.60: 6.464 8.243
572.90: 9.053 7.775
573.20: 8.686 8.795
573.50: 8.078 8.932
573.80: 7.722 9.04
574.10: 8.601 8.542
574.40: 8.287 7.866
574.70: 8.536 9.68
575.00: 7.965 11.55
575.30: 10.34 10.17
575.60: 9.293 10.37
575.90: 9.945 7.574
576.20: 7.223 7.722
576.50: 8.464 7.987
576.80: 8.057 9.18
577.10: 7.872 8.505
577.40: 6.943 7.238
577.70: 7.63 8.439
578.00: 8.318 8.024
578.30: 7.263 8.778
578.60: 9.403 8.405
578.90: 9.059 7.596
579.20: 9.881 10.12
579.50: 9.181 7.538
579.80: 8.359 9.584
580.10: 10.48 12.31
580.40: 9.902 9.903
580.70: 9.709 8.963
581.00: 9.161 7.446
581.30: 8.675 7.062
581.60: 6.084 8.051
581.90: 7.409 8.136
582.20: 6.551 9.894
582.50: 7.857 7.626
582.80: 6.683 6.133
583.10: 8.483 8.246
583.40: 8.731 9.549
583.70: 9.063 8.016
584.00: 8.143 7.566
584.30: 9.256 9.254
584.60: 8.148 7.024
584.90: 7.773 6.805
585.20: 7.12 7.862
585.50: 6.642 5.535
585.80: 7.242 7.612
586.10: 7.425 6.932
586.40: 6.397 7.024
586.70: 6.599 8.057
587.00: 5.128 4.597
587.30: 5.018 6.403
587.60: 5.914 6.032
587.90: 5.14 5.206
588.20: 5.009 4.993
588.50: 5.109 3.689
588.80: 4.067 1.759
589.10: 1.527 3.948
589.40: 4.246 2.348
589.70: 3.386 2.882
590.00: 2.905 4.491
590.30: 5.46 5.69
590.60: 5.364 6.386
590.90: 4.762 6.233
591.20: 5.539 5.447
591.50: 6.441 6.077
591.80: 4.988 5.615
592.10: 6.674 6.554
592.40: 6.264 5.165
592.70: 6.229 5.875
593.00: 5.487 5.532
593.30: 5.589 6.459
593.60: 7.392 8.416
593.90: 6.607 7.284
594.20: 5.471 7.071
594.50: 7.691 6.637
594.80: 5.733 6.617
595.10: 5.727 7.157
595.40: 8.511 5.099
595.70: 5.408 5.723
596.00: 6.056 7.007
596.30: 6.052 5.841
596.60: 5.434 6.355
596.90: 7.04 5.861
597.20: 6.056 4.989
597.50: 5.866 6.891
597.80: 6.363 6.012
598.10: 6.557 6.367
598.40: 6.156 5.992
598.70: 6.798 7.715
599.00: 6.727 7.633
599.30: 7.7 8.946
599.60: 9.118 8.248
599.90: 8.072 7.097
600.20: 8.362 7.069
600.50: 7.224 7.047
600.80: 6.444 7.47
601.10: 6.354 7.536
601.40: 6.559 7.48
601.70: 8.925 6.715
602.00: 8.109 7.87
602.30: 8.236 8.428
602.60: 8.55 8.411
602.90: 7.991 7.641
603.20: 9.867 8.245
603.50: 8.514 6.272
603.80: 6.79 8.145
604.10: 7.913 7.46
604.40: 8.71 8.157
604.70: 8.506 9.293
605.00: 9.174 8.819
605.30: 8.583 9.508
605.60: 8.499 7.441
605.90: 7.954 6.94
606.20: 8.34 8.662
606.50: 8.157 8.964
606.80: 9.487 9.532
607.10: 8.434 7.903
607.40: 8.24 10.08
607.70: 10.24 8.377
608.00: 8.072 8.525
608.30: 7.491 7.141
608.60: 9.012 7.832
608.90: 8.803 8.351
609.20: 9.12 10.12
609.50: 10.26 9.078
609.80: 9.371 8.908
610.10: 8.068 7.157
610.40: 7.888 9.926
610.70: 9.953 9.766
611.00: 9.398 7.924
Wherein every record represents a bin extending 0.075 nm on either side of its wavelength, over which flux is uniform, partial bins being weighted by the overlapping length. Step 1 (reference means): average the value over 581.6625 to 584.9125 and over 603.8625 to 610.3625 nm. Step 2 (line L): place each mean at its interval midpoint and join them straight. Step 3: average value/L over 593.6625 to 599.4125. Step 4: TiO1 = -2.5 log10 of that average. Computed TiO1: 0.27 mag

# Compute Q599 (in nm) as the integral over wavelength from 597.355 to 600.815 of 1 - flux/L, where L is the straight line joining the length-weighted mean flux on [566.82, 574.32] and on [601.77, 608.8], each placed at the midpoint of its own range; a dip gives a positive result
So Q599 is 0.48 nm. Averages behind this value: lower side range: 7.95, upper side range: 8.33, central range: 7.12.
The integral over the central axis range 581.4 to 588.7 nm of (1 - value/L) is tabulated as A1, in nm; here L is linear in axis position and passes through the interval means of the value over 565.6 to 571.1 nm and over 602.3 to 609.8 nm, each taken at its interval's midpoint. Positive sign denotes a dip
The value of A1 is 0.94 nm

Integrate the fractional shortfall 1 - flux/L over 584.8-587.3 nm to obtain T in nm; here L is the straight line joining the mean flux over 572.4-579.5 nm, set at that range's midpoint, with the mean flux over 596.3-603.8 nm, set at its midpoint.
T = 0.392 nm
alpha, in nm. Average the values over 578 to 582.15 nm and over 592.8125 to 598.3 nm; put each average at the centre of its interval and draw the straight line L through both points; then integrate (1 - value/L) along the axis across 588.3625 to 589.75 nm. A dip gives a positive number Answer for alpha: 0.74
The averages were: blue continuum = 8.74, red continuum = 6.33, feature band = 3.42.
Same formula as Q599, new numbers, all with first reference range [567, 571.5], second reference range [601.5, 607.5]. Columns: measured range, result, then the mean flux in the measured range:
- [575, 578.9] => -0.30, 8.58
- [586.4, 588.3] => 0.53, 5.85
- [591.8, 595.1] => 0.73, 6.35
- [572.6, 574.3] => -0.10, 8.41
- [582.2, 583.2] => 0.04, 7.7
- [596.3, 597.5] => 0.33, 5.94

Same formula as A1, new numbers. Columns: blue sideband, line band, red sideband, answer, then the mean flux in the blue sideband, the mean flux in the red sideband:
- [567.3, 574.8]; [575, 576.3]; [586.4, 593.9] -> -0.36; 8.05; 5.31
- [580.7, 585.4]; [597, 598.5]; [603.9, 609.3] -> 0.40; 7.99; 8.51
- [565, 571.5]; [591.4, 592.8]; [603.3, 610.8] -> 0.38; 7.72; 8.53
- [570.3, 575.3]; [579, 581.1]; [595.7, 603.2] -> -0.39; 8.33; 7.09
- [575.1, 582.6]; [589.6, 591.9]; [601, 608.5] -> 0.93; 8.66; 8.23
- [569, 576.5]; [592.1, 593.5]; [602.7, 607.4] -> 0.41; 8.41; 8.33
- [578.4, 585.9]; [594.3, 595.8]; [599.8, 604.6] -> 0.27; 8.32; 7.74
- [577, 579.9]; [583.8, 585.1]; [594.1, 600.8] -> -0.03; 8.36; 6.71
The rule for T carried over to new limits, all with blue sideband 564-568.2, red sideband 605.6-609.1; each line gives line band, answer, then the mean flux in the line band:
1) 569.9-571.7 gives -0.19 nm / 8.18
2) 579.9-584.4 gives -0.44 nm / 8.49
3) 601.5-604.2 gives 0.10 nm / 8.01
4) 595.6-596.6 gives 0.27 nm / 5.95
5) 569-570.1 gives -0.13 nm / 8.29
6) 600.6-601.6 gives 0.16 nm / 6.97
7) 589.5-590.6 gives 0.54 nm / 4.02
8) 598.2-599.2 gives 0.18 nm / 6.76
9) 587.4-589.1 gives 0.69 nm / 4.68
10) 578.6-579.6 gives -0.18 nm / 9.03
